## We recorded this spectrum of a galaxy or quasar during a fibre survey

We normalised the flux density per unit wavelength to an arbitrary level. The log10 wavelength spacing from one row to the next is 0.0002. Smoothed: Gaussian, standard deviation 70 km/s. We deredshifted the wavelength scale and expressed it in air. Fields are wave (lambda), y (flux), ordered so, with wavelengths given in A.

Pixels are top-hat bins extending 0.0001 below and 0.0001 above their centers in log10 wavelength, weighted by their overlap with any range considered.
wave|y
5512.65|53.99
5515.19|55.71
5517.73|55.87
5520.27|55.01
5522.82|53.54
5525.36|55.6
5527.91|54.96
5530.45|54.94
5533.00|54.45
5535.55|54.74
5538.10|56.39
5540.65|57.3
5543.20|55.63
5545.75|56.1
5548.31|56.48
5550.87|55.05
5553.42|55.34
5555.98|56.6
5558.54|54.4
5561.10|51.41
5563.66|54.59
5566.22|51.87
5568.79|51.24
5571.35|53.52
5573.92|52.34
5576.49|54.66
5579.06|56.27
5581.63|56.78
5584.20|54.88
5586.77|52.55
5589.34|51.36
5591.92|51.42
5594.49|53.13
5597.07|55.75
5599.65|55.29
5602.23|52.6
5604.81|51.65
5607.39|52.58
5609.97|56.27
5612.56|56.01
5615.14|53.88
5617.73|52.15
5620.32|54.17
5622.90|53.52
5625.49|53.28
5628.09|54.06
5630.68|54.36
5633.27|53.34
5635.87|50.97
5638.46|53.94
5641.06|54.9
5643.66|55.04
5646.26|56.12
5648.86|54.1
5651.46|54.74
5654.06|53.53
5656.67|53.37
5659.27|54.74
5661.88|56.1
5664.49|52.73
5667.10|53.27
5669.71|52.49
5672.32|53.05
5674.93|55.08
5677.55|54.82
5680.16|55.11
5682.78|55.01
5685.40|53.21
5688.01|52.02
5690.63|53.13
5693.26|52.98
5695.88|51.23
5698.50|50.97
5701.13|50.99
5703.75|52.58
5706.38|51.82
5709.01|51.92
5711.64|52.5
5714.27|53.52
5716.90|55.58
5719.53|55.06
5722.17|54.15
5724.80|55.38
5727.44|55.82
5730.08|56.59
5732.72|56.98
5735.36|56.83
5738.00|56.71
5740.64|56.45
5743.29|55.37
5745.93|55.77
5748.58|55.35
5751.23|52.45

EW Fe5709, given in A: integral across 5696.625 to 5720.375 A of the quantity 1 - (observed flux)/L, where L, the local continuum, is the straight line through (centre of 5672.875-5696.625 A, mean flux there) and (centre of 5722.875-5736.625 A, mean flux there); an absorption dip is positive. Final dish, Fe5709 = 1.0 A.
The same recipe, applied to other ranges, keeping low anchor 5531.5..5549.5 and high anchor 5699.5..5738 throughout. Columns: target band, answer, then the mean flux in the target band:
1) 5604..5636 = 0.9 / 53.7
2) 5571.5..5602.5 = 0.8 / 53.9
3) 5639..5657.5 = 0.1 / 54.5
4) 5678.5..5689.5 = 0.2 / 53.9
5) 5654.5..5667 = 0.2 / 54.1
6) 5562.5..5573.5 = 0.6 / 52.7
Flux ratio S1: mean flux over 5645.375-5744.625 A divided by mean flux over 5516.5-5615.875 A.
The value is 1.0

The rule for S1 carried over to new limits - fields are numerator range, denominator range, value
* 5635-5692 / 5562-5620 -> 1.01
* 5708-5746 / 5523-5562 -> 1.00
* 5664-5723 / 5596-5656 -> 0.98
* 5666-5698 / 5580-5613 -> 0.99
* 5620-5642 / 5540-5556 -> 0.96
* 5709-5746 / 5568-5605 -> 1.03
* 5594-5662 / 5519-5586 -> 0.99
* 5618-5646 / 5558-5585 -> 1.00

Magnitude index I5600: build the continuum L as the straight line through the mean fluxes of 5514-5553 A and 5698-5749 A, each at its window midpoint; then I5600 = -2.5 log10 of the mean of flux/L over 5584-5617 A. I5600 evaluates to 0.031 mag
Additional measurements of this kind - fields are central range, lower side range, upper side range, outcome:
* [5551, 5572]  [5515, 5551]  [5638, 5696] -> 0.028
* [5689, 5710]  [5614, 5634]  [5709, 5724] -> 0.041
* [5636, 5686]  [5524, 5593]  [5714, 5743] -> 0.021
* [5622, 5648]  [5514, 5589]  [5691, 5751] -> 0.011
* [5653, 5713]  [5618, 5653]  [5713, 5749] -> 0.034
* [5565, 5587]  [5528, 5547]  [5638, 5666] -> 0.028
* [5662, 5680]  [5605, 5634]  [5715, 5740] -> 0.020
